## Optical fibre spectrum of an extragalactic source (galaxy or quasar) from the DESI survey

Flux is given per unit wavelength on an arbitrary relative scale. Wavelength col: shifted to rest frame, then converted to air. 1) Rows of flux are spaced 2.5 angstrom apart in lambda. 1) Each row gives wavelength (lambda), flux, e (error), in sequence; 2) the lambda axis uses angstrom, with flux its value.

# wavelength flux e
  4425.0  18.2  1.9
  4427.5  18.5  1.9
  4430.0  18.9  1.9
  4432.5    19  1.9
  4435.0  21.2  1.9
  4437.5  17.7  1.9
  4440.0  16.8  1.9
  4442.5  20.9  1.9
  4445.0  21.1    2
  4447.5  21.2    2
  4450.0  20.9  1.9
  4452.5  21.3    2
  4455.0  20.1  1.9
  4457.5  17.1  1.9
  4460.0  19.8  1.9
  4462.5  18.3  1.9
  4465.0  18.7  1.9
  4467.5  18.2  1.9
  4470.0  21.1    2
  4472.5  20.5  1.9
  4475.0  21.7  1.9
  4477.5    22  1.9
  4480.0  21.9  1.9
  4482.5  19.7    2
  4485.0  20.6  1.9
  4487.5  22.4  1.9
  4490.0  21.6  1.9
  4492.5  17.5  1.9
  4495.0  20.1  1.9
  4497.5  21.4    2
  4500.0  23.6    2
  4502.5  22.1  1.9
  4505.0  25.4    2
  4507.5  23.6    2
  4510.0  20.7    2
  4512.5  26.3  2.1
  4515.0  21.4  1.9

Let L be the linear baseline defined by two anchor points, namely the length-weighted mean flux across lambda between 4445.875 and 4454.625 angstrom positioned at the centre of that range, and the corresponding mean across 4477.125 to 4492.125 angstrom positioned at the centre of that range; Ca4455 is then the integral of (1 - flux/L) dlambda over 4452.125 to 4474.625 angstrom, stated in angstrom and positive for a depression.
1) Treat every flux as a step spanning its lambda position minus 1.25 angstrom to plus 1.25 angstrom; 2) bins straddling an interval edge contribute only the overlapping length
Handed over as 1.7 angstrom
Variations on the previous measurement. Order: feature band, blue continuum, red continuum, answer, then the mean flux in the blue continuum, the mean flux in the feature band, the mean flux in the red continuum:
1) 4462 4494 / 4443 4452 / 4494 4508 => 2.4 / 21.1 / 20.4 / 22.7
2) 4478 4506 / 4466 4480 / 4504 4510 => 1.2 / 20.8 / 21.5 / 23.7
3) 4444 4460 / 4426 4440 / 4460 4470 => -1.1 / 18.8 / 20.2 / 18.9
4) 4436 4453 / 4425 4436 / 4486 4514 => -0.1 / 19.2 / 19.9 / 22.2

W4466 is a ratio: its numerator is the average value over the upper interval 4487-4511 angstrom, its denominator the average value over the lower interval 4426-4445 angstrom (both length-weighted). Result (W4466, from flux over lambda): 1.1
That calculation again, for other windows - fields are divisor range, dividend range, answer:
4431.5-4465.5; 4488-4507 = 1.11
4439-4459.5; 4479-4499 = 1.04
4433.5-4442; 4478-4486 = 1.11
